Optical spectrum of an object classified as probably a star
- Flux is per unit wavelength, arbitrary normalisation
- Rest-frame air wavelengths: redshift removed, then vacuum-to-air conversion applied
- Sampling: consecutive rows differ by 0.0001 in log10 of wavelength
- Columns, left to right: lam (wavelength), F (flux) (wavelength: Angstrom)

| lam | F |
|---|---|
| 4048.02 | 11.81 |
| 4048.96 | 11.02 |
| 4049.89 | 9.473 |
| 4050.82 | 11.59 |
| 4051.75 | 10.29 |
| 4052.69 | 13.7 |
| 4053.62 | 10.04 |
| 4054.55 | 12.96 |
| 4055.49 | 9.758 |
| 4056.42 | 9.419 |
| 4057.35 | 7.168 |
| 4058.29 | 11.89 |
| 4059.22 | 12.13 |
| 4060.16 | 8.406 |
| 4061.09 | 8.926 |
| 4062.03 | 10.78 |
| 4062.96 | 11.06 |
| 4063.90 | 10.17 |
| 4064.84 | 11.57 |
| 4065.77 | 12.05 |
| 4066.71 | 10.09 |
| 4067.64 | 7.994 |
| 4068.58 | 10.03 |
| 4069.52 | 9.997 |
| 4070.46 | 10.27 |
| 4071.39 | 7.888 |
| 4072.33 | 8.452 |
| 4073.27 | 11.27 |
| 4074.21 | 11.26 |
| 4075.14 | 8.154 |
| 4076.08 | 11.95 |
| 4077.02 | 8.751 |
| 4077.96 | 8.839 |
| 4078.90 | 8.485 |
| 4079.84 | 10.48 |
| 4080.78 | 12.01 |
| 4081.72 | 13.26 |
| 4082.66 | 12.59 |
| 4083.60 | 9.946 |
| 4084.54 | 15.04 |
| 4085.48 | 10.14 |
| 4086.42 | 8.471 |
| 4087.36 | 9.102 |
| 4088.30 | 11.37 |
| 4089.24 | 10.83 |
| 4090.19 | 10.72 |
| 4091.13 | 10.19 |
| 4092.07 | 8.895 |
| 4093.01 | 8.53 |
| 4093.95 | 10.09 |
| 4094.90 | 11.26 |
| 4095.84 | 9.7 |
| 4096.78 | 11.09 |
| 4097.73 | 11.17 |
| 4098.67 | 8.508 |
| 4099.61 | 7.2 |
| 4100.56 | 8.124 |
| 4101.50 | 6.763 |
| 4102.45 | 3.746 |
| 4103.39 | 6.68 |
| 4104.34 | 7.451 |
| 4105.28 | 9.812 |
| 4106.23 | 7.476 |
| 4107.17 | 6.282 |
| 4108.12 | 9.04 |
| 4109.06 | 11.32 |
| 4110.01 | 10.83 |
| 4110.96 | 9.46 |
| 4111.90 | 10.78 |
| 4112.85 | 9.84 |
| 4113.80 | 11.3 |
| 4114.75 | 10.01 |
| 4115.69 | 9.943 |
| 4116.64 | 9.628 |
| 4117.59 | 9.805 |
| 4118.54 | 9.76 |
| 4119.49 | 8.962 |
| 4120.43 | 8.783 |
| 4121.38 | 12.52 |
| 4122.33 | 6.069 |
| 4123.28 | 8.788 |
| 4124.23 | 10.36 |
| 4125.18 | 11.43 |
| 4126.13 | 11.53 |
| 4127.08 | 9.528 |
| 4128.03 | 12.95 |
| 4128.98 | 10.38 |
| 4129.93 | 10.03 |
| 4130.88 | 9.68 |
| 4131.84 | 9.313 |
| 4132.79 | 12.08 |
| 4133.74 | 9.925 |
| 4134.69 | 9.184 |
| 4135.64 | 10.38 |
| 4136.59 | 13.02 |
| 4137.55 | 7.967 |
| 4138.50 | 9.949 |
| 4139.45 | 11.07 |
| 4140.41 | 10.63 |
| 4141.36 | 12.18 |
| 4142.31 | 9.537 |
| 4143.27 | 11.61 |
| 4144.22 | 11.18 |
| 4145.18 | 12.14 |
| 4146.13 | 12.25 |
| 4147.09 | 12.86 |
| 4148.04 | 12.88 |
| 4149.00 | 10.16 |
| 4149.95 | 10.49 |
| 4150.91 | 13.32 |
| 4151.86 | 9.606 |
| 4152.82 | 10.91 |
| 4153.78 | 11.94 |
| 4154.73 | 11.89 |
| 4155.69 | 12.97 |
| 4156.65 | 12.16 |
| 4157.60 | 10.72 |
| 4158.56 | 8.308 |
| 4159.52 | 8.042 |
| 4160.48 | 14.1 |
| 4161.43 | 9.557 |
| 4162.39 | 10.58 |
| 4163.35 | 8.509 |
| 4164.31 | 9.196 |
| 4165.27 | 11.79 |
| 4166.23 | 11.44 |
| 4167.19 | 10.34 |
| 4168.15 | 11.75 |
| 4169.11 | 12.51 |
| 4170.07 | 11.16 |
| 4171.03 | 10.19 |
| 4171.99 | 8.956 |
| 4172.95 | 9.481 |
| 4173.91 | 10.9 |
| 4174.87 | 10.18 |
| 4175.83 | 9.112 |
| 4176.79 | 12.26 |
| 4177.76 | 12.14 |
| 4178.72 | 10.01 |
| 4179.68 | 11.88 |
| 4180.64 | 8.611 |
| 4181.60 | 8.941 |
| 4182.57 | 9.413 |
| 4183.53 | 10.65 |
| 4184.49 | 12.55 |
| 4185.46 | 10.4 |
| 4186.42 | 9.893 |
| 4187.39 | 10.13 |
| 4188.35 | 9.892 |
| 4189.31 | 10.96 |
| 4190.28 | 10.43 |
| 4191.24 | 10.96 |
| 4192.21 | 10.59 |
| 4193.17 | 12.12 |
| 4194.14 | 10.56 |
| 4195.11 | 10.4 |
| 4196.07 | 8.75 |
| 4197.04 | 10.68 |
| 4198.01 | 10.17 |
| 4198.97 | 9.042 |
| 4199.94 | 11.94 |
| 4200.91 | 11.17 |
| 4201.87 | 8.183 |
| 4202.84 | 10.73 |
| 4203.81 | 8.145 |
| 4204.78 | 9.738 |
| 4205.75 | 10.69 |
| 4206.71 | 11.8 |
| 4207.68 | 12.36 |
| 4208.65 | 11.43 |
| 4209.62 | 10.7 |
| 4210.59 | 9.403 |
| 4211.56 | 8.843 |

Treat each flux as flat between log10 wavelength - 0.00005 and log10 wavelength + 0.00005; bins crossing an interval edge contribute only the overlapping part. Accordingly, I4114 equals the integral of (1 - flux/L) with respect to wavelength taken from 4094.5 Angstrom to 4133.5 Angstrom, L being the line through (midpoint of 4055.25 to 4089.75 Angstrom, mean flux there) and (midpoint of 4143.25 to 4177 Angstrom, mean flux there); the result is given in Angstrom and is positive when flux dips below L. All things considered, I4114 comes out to 4.08 Angstrom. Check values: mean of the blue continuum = 10.3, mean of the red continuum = 11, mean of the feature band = 9.5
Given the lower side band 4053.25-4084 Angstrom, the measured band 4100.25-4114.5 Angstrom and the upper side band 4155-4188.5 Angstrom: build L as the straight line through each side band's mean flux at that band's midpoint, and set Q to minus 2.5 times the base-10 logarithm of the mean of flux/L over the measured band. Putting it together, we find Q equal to 0.20 mag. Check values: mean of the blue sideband 10.2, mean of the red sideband 10.5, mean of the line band 8.62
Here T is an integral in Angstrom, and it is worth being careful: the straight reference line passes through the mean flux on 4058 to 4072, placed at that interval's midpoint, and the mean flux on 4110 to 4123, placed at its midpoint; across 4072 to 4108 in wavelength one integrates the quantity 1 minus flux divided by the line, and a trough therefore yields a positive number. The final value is 1.5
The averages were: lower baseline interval 10.2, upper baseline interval 9.78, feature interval 9.58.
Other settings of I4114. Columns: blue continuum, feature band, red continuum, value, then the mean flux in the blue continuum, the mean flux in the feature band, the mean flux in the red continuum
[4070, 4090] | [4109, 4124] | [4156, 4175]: 0.9 Angstrom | 10.4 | 9.83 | 10.5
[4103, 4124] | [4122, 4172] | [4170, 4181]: -4.4 Angstrom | 9.32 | 10.8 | 10.4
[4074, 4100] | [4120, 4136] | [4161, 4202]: 0.3 Angstrom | 10.3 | 10.2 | 10.4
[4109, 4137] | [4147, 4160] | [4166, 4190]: -0.9 Angstrom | 10.2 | 11.1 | 10.5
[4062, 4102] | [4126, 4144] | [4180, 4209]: -0.6 Angstrom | 10.1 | 10.6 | 10.4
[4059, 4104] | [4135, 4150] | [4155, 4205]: -1.3 Angstrom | 9.86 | 11.1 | 10.5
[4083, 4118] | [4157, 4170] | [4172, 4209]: -0.5 Angstrom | 9.48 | 10.6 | 10.4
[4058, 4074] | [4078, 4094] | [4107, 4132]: -0.7 Angstrom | 10.2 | 10.6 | 9.99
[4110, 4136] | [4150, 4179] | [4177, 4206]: -1.6 Angstrom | 10.1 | 10.8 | 10.3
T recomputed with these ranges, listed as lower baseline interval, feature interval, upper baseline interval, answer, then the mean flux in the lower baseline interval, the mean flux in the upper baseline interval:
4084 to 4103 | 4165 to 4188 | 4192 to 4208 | -0.9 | 9.54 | 10.4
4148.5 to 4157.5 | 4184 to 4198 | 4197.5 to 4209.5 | 0.2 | 11.5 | 10.5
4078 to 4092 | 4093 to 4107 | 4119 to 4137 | 2.8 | 10.8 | 10.3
